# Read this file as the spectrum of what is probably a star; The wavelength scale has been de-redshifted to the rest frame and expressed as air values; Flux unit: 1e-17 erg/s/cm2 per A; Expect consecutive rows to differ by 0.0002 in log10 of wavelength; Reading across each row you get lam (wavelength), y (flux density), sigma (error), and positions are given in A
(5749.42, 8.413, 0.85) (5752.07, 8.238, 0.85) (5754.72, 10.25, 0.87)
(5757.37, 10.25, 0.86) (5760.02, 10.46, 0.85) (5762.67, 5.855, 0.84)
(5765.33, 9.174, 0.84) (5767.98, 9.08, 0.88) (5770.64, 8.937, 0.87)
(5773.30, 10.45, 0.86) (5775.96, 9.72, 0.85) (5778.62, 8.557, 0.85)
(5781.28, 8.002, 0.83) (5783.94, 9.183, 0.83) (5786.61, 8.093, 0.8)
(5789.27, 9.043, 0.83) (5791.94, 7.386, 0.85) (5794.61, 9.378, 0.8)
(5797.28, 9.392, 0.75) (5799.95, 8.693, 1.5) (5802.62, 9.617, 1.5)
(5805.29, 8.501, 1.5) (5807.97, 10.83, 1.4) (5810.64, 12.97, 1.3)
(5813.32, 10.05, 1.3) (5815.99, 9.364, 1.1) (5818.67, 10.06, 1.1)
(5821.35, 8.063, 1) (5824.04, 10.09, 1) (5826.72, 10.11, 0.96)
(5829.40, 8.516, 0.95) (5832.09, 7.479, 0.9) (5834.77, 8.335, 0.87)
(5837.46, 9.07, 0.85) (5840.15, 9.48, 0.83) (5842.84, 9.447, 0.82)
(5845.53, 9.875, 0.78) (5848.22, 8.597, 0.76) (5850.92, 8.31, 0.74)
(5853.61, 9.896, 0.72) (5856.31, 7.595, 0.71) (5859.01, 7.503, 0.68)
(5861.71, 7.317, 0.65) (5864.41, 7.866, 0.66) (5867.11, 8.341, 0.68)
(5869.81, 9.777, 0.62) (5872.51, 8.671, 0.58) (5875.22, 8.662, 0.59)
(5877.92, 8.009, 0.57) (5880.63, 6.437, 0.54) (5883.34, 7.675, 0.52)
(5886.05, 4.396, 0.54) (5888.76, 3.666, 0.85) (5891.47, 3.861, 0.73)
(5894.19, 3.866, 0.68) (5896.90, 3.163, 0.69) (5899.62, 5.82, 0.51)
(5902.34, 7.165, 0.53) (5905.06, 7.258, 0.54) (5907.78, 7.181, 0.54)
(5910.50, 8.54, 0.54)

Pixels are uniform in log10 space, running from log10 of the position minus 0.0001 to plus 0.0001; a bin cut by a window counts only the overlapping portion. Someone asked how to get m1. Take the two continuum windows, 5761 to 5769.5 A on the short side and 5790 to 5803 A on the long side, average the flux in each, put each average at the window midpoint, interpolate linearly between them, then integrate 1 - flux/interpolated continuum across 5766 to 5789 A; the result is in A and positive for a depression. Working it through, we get -1.6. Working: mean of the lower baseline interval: 8.16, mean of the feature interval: 9.01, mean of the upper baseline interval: 8.84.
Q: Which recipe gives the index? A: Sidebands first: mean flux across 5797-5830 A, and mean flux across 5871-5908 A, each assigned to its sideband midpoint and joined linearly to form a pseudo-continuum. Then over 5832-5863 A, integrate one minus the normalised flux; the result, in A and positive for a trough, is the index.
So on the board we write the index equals -1.9 A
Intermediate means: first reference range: 9.75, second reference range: 6.11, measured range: 8.62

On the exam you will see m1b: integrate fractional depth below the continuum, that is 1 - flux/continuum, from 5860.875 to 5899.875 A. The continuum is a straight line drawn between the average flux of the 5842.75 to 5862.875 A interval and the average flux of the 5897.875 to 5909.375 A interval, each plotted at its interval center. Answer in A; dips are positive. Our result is 5.85 A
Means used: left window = 8.52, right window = 6.76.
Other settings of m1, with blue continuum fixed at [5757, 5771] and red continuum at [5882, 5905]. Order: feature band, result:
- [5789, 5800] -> -1.09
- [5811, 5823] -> -3.87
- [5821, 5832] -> -3.21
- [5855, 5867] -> -3.24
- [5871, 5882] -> -4.70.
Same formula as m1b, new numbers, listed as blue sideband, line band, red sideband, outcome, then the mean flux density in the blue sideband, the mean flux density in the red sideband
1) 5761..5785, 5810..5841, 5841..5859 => -1.9 A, 8.79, 8.86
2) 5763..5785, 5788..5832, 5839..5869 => -3.2 A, 8.99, 8.58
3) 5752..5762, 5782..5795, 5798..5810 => 1.5 A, 9.74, 9.62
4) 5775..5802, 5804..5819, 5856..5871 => -3.1 A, 8.75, 8.08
